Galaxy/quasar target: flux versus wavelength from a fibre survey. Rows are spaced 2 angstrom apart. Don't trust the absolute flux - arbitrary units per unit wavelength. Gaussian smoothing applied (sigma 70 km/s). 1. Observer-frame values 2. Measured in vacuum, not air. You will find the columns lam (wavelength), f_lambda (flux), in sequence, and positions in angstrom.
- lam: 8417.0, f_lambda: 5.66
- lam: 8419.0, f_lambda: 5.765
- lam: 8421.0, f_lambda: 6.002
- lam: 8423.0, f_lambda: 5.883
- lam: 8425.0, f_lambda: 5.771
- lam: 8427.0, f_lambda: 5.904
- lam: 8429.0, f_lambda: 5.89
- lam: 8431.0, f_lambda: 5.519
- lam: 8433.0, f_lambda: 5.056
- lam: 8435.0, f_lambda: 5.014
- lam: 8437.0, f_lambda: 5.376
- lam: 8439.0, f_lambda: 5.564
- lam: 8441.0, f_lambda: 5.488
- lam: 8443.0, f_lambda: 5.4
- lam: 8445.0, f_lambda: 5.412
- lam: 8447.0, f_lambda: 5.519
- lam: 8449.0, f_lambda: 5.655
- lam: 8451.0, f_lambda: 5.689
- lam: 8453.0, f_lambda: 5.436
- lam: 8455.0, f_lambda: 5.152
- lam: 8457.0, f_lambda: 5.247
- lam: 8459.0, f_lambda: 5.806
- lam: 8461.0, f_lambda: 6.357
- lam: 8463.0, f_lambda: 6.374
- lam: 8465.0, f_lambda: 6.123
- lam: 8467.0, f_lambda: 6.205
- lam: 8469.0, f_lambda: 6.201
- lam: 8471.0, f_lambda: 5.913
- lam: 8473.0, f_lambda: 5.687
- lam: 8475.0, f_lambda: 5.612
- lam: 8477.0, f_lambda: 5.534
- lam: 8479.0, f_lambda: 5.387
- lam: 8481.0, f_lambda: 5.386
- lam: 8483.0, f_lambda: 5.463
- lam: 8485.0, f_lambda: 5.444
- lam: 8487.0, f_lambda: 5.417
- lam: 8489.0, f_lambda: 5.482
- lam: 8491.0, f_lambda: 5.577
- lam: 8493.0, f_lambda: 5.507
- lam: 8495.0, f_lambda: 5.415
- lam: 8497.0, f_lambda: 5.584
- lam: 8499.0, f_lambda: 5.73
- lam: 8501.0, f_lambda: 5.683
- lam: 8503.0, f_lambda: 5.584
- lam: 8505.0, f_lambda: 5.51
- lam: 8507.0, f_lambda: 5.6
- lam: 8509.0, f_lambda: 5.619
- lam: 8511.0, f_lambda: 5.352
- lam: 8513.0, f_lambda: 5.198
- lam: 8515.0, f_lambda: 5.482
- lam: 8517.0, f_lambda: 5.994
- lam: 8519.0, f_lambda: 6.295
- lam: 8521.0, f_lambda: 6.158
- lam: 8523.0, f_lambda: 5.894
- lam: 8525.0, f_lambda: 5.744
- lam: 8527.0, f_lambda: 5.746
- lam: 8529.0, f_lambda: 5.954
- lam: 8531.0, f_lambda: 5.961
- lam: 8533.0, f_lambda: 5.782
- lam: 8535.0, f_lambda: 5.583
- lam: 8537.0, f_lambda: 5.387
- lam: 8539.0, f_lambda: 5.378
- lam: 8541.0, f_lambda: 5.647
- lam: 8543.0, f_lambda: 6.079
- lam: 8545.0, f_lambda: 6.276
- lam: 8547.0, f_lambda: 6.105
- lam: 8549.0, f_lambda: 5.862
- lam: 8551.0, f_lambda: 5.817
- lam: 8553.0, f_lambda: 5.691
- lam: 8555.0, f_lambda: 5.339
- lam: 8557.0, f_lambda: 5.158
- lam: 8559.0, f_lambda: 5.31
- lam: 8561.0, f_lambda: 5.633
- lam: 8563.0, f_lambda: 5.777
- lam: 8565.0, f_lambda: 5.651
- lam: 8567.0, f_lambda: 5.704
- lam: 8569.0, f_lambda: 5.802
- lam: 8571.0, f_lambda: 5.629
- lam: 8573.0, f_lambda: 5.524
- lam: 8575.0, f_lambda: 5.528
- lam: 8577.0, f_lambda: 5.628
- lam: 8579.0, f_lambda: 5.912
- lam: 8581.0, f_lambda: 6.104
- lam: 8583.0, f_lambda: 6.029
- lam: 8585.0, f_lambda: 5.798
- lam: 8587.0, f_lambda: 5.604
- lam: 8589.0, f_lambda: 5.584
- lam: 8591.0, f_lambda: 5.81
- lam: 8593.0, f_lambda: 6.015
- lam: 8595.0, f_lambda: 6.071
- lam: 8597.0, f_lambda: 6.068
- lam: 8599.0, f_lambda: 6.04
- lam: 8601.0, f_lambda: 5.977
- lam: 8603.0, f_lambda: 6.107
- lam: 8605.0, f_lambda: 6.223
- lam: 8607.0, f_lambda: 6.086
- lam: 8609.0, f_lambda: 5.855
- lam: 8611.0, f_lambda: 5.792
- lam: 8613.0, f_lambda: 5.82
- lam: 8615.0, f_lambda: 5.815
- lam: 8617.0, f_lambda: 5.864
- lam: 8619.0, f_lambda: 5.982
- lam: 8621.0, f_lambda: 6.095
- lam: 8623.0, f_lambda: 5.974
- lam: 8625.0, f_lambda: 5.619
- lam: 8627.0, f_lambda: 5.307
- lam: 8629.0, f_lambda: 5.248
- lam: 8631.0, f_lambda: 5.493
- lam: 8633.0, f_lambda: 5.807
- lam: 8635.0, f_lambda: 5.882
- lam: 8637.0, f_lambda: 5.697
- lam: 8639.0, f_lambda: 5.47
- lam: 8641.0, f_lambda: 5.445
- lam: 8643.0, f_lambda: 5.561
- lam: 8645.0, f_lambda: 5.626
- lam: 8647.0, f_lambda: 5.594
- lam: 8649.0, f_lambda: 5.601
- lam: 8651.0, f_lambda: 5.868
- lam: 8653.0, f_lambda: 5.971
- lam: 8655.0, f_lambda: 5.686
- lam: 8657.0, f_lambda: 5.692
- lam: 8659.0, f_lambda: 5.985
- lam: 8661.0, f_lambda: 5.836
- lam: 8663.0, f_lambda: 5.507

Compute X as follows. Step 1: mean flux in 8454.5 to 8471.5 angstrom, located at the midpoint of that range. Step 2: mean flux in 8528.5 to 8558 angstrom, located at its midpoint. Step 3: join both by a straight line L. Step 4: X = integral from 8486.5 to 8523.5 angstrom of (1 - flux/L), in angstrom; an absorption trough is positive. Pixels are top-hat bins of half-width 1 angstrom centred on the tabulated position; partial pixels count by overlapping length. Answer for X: 1.28 angstrom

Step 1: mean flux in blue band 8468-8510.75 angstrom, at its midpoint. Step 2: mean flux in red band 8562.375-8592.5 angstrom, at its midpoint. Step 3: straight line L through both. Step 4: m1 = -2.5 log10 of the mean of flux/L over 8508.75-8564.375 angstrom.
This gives -0.01 mag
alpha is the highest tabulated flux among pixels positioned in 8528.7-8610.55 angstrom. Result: 6.276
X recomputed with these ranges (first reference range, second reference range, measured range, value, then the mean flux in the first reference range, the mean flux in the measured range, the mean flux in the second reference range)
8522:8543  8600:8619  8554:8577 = 1.06 angstrom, 5.73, 5.55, 5.95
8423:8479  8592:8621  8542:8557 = 0.08 angstrom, 5.66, 5.83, 5.98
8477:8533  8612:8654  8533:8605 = -1.25 angstrom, 5.64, 5.77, 5.7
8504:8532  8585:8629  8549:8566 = 0.70 angstrom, 5.75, 5.57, 5.87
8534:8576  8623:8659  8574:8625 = -2.30 angstrom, 5.66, 5.91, 5.64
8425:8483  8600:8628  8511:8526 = -0.13 angstrom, 5.64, 5.79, 5.89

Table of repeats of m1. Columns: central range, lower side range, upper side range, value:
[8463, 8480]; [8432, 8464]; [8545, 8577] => -0.06 mag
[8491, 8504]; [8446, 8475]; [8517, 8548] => 0.05 mag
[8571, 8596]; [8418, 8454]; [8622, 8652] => -0.04 mag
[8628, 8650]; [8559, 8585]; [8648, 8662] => 0.04 mag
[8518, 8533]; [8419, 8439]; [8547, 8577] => -0.06 mag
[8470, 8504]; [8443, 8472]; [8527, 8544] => 0.04 mag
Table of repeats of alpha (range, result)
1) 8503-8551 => 6.295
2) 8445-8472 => 6.374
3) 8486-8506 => 5.73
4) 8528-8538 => 5.961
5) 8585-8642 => 6.223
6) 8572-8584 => 6.104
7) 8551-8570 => 5.817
